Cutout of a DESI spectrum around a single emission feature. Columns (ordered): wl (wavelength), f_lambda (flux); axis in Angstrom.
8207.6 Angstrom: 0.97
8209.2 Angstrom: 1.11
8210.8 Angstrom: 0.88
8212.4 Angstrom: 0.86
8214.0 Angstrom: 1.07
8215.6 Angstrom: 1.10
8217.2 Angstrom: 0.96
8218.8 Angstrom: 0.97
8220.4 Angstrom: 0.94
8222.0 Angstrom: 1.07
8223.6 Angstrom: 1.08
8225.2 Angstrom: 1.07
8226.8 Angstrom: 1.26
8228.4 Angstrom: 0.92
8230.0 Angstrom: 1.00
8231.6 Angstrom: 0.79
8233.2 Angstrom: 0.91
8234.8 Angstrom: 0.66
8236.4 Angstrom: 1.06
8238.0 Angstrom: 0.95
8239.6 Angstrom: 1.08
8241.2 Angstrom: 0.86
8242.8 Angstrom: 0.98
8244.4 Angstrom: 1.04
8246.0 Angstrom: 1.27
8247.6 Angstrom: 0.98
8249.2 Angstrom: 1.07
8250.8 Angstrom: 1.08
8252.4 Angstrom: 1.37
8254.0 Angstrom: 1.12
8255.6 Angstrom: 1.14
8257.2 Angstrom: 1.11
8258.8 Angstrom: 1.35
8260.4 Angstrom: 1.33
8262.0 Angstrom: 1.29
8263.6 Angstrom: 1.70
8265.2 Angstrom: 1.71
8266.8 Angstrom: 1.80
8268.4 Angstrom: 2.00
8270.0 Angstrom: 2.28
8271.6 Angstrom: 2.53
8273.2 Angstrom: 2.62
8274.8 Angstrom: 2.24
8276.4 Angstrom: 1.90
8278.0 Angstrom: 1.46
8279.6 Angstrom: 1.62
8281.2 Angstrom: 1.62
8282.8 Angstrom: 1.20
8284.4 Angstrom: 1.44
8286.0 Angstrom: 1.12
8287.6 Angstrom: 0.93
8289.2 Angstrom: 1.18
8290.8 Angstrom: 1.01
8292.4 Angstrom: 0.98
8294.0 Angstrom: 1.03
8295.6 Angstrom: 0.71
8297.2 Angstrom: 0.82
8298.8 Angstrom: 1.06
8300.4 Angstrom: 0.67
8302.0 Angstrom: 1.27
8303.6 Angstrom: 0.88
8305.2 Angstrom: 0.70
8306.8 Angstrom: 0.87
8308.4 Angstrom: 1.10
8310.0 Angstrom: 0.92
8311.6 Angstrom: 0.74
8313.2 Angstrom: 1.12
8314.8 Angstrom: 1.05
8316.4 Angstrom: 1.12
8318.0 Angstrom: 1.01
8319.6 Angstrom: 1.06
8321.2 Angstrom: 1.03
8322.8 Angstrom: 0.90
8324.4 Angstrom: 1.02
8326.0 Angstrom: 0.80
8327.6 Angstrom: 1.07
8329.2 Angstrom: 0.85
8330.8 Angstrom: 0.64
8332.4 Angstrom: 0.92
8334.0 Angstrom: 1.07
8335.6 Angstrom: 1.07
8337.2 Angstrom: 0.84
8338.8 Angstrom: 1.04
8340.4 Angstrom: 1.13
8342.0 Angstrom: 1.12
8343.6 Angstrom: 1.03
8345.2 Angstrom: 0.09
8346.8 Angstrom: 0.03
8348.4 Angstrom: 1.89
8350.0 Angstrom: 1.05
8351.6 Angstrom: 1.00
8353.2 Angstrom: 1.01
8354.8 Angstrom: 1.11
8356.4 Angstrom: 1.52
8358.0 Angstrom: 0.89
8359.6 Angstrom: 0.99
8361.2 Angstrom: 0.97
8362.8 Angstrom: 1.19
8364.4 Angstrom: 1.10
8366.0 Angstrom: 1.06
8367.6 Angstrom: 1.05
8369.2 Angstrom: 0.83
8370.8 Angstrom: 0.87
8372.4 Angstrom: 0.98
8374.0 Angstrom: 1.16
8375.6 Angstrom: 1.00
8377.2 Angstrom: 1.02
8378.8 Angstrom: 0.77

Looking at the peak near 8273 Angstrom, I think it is [O III] 5007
